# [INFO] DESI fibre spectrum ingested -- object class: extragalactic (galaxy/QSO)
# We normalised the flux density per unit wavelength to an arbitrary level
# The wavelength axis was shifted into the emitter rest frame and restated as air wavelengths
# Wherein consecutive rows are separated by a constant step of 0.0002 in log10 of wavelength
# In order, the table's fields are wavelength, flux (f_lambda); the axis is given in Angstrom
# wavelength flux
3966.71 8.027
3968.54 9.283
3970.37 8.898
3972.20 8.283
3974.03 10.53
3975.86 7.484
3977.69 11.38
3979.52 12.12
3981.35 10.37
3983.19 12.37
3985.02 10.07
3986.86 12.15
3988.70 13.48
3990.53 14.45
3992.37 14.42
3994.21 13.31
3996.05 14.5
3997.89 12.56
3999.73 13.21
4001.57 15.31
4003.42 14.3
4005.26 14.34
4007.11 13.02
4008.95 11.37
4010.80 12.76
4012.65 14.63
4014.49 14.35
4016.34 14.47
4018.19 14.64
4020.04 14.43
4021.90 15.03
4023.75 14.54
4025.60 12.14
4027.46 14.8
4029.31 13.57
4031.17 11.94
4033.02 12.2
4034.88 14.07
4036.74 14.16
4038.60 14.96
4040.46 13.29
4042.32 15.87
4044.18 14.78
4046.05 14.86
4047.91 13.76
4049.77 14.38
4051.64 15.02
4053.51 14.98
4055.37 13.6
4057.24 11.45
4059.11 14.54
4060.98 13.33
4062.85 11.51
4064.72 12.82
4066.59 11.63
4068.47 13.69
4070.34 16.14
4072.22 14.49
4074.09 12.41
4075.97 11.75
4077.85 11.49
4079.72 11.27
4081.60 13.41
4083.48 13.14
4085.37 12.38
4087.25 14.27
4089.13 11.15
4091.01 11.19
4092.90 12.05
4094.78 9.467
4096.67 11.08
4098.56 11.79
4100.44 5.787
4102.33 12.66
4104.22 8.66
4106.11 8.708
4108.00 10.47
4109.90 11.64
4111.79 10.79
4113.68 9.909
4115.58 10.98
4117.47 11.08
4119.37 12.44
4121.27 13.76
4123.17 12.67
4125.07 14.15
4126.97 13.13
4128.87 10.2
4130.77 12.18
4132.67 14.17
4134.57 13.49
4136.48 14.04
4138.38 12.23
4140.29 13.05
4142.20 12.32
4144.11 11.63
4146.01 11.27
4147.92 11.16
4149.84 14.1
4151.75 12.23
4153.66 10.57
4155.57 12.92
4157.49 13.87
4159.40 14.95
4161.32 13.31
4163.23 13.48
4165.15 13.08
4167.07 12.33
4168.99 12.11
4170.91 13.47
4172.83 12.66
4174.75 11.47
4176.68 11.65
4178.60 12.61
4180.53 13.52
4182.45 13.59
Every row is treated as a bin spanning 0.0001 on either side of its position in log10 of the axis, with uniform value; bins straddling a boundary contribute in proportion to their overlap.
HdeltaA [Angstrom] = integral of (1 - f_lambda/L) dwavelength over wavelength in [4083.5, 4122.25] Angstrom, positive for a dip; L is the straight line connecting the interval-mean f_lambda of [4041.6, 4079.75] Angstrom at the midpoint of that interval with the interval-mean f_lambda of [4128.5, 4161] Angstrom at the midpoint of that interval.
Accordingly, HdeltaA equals 6.0 Angstrom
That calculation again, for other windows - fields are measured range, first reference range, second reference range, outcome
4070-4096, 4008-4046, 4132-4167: 2.1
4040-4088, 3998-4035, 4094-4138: -3.1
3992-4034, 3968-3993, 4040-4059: -4.0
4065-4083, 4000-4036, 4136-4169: 0.6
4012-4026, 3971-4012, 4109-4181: -2.2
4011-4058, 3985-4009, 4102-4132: -4.4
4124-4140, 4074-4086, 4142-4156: -1.2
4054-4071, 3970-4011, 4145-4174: -1.0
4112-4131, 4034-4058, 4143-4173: 1.7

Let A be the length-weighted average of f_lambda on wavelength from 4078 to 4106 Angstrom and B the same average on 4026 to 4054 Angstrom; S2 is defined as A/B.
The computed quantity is 0.8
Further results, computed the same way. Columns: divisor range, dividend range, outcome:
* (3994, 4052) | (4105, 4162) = 0.88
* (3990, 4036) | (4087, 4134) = 0.82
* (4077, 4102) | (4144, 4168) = 1.11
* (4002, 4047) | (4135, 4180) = 0.91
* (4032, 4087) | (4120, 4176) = 0.94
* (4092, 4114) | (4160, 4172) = 1.27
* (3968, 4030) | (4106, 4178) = 0.97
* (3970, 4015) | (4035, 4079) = 1.10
